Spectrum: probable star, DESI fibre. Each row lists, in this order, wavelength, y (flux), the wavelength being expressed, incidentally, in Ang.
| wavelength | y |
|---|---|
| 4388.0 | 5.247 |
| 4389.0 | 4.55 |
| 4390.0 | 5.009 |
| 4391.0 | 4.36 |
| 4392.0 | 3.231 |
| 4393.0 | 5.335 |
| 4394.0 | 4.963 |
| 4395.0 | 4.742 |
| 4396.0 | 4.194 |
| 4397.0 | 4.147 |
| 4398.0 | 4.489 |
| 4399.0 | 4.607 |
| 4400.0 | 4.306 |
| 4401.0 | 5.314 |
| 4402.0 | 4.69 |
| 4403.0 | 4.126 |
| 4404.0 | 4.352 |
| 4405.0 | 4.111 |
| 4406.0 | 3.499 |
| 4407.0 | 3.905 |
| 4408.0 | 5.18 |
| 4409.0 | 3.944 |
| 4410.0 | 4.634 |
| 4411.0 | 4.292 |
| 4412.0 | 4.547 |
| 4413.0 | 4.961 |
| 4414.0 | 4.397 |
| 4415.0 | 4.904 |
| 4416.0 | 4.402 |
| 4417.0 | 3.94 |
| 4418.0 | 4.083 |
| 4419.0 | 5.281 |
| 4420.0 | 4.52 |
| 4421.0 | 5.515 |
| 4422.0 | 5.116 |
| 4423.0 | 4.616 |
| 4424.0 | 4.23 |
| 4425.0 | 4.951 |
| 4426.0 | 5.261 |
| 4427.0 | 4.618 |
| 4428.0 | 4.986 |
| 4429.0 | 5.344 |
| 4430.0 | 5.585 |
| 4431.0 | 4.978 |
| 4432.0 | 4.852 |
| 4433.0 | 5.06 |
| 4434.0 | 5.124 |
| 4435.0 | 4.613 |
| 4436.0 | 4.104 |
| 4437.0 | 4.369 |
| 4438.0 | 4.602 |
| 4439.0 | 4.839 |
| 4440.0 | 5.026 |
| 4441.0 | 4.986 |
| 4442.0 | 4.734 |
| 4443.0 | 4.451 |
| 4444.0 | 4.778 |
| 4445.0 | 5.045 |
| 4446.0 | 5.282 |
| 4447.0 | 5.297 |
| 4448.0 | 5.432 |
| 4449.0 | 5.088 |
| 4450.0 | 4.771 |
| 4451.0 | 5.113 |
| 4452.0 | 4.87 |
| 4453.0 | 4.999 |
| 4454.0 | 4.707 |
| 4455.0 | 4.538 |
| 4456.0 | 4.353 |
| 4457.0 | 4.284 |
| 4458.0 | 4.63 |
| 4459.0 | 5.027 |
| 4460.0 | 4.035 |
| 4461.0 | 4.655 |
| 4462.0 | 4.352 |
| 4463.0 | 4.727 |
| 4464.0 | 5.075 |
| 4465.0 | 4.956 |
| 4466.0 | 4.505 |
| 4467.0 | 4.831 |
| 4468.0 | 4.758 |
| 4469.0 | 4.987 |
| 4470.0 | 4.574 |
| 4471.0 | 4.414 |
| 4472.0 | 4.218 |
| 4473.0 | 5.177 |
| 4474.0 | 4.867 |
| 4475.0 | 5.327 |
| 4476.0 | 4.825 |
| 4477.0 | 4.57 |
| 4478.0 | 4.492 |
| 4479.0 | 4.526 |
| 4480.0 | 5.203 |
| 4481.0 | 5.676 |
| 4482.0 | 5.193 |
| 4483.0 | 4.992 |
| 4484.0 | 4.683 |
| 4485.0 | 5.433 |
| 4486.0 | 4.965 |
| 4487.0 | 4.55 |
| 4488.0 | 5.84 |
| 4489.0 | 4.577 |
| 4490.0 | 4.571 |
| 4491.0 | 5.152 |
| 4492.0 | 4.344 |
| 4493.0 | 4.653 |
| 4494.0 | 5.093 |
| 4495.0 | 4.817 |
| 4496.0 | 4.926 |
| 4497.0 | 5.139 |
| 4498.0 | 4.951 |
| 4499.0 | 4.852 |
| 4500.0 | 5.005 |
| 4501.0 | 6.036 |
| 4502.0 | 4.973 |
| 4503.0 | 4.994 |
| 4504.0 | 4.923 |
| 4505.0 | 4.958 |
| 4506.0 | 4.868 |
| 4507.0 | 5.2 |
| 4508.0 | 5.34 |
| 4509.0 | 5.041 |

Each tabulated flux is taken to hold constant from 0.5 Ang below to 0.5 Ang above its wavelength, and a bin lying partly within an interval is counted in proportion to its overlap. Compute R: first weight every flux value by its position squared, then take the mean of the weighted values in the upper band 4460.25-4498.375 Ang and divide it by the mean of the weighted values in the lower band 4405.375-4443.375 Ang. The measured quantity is 1.1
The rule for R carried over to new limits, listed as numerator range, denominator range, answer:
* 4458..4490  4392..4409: 1.12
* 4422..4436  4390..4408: 1.13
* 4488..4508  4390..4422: 1.15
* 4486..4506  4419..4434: 1.03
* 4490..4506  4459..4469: 1.08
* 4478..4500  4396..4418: 1.17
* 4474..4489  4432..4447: 1.06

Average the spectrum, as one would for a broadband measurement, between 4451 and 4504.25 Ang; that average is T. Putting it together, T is 4.85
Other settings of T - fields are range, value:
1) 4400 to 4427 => 4.56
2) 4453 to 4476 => 4.69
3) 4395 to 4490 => 4.74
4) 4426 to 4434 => 5.08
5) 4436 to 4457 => 4.83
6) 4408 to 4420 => 4.52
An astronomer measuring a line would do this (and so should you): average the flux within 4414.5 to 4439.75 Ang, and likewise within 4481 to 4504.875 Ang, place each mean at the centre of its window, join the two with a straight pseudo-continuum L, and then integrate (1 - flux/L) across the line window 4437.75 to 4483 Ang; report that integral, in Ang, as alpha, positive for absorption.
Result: 0.7 Ang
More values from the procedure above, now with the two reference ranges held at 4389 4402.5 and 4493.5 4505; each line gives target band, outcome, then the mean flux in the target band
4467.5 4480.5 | 0.5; 4.76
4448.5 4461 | 0.4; 4.7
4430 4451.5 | -0.5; 4.9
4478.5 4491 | -0.1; 5.02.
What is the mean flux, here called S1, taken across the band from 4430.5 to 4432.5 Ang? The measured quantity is 4.92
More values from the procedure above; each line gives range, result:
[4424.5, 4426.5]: 5.11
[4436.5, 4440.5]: 4.71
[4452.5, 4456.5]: 4.65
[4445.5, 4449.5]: 5.27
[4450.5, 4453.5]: 4.99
